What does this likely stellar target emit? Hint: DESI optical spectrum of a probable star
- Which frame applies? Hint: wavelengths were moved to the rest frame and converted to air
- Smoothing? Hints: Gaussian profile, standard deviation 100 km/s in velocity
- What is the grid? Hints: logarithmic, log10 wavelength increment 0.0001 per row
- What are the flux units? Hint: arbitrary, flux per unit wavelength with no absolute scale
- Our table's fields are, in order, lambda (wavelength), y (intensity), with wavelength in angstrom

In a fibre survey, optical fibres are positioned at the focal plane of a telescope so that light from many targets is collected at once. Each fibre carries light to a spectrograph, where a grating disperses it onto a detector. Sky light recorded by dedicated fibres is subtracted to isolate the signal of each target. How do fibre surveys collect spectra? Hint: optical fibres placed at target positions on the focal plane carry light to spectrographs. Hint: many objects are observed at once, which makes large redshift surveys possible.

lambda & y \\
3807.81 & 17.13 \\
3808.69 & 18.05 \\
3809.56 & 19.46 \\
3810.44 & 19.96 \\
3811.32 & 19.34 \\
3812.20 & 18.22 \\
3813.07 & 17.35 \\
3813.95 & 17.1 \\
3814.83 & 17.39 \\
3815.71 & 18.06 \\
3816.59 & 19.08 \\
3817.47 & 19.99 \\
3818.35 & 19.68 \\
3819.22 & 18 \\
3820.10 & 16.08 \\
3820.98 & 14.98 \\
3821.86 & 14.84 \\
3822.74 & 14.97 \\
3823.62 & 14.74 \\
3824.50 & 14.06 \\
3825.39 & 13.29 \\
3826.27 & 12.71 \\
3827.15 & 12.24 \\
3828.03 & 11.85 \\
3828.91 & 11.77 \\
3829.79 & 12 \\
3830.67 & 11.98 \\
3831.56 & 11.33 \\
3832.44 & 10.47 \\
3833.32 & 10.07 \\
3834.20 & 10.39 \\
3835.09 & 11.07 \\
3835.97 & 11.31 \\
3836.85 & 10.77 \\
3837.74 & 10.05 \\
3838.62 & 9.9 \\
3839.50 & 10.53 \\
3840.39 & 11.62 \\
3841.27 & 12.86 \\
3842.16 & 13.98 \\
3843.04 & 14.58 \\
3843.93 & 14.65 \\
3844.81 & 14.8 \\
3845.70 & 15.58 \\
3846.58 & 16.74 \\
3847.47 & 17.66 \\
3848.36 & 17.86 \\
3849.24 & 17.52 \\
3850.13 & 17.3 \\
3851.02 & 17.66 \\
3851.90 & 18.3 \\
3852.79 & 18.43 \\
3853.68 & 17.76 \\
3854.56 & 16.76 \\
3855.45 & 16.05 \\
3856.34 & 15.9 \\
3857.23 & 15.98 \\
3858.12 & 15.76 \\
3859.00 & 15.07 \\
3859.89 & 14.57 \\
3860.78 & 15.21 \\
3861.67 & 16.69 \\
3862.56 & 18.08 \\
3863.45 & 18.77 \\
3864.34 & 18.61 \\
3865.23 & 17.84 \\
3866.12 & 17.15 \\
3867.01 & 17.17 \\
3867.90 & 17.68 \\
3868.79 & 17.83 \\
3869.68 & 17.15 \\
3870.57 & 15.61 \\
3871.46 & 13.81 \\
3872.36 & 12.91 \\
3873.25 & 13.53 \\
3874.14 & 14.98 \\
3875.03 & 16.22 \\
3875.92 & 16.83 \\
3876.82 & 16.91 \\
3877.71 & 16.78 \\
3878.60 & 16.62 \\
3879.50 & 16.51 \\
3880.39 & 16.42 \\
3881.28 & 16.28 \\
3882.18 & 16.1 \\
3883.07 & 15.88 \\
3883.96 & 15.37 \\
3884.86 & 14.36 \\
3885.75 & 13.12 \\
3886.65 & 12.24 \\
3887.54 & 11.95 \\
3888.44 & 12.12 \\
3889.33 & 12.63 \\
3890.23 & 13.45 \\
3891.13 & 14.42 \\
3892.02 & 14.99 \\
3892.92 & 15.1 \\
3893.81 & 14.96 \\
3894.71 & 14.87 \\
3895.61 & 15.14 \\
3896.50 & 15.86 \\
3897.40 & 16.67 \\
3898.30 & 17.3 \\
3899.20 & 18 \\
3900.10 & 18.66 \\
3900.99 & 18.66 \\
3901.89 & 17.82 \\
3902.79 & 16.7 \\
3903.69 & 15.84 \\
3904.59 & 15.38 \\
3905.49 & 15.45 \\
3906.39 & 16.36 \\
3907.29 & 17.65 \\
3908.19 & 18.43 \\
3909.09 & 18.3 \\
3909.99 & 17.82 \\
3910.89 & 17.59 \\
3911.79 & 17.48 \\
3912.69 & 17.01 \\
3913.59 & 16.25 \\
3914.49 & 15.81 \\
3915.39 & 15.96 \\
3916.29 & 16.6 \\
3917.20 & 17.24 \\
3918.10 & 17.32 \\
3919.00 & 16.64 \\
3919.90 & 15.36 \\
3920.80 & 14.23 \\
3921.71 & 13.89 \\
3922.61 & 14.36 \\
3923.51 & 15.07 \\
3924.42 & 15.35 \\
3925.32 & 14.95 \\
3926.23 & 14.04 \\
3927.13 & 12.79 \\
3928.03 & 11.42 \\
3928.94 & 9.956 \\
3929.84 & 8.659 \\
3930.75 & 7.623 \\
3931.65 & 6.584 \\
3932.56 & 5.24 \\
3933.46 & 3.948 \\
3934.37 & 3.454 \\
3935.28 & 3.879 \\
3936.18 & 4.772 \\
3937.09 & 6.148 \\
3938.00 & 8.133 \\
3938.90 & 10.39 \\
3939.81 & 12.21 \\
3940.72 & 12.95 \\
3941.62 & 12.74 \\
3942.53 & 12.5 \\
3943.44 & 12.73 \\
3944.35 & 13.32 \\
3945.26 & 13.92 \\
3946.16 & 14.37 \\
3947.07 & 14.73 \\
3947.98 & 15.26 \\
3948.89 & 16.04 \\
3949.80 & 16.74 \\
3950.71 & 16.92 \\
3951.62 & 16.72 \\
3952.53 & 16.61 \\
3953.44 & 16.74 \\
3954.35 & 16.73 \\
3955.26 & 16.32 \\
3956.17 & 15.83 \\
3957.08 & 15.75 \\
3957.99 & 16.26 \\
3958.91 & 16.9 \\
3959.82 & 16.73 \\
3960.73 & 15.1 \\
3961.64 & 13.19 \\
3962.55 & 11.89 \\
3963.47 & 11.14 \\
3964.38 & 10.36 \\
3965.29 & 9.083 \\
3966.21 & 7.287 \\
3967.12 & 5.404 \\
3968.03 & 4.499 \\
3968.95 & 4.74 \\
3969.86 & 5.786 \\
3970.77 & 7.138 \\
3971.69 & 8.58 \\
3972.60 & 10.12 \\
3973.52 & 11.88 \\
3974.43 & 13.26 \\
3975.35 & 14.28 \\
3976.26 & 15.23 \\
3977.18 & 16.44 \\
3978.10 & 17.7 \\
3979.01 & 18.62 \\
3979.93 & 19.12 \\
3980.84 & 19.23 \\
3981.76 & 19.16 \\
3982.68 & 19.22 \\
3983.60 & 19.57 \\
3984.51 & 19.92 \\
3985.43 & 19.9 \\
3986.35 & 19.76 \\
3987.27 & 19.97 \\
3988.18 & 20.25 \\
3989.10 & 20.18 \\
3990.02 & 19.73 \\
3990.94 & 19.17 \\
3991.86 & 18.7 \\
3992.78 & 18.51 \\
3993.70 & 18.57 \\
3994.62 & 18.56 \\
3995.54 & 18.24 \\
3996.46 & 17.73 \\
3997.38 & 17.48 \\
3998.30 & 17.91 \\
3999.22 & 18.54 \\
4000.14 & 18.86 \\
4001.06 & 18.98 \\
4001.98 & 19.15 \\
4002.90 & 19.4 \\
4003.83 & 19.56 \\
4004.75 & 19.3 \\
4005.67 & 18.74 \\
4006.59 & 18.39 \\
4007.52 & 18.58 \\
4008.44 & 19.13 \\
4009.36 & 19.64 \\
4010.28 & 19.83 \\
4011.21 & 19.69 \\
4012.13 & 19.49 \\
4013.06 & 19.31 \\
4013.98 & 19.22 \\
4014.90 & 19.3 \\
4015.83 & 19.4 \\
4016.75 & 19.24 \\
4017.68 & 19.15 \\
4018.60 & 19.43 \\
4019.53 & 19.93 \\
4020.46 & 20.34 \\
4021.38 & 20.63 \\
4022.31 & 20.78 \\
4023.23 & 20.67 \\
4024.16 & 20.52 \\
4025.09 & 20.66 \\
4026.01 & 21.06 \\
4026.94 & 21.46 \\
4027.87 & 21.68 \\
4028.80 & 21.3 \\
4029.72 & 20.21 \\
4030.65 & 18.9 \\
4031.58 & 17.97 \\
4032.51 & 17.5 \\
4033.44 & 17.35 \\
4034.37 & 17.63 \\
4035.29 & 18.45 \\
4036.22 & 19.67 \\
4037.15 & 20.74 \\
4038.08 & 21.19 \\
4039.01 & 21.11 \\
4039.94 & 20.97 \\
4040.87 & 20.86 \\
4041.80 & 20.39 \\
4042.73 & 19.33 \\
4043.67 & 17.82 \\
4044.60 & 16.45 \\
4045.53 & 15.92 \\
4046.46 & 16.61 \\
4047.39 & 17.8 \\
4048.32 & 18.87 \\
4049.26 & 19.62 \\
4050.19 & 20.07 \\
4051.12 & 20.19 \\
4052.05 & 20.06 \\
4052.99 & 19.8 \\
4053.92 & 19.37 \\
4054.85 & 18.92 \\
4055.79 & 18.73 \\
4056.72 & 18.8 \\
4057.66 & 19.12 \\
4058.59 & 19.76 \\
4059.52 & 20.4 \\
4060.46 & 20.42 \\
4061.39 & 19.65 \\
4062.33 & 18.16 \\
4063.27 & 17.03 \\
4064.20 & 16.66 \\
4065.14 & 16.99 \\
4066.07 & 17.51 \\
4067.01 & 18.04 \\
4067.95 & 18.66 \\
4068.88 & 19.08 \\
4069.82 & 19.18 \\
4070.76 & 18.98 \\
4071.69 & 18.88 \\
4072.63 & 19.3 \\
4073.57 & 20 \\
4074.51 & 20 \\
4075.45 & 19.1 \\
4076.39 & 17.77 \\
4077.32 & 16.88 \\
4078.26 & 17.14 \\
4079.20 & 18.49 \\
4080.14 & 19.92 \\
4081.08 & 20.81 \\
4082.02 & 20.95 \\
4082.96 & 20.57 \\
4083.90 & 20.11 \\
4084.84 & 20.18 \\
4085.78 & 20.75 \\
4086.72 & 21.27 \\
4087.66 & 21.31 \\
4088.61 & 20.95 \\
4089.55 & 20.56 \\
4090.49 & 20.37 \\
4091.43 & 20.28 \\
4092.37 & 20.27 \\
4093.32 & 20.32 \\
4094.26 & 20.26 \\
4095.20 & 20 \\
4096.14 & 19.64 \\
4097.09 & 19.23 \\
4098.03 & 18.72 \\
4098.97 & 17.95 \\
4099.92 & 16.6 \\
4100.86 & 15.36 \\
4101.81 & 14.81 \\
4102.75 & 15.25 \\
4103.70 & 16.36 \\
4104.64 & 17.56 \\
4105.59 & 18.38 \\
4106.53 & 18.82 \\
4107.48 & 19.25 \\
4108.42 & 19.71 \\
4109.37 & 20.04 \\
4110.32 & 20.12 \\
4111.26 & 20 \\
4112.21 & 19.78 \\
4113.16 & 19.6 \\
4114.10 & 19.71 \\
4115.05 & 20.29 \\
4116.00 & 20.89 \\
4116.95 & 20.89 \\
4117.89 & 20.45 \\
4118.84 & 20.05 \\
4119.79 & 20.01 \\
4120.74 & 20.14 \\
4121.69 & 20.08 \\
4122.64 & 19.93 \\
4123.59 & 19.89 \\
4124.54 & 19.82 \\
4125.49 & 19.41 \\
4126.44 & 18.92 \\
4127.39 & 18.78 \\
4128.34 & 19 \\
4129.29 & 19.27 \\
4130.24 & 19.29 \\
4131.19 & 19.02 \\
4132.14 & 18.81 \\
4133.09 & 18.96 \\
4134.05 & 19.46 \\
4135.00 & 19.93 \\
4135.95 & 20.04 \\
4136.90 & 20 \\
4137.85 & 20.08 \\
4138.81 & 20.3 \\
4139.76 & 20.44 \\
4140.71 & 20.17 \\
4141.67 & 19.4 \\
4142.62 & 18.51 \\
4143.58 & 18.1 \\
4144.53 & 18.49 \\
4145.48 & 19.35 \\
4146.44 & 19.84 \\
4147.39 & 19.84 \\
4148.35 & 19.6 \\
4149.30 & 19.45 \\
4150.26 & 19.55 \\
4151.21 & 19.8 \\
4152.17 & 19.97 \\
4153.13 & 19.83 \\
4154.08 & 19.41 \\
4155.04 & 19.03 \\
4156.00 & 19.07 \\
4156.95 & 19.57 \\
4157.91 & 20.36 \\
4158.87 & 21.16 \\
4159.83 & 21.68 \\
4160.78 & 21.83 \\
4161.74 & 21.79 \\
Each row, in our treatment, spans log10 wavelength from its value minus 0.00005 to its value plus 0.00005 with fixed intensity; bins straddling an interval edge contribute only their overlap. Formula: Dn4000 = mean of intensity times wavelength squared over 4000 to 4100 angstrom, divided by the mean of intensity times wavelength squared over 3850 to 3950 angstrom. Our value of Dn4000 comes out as 1.4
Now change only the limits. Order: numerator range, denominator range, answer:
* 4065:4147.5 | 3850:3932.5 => 1.38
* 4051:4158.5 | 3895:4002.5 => 1.42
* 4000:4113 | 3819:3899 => 1.43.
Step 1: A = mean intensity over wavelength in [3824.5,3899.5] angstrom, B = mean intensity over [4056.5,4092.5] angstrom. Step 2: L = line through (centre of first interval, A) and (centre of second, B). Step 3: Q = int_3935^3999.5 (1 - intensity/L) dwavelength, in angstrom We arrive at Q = 9.6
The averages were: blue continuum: 14.9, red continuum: 19.3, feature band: 14.6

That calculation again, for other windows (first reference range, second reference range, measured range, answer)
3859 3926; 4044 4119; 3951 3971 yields 5.50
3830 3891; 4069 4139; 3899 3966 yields 9.57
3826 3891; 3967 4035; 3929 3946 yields 7.77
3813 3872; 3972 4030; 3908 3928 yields 1.21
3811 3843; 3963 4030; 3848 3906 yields -4.26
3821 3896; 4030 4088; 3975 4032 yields -4.22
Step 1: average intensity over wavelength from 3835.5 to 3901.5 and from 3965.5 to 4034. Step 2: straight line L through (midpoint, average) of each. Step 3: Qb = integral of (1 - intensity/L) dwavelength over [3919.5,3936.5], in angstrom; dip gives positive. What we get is 6.3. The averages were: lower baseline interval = 15.5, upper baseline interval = 17.6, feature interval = 10.3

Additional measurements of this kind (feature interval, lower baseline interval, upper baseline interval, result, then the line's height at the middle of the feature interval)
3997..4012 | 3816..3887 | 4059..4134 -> -1.10 angstrom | 17.7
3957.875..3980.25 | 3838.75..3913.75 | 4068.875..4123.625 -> 7.05 angstrom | 17.4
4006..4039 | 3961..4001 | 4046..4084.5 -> -4.99 angstrom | 17.1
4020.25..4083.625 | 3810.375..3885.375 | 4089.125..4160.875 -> -3.13 angstrom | 18.4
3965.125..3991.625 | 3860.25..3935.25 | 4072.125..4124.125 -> 3.25 angstrom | 16.8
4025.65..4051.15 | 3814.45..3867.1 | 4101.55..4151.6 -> -1.82 angstrom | 18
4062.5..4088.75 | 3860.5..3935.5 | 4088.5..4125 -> -0.69 angstrom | 18.6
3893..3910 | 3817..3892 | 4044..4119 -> -1.05 angstrom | 15.8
